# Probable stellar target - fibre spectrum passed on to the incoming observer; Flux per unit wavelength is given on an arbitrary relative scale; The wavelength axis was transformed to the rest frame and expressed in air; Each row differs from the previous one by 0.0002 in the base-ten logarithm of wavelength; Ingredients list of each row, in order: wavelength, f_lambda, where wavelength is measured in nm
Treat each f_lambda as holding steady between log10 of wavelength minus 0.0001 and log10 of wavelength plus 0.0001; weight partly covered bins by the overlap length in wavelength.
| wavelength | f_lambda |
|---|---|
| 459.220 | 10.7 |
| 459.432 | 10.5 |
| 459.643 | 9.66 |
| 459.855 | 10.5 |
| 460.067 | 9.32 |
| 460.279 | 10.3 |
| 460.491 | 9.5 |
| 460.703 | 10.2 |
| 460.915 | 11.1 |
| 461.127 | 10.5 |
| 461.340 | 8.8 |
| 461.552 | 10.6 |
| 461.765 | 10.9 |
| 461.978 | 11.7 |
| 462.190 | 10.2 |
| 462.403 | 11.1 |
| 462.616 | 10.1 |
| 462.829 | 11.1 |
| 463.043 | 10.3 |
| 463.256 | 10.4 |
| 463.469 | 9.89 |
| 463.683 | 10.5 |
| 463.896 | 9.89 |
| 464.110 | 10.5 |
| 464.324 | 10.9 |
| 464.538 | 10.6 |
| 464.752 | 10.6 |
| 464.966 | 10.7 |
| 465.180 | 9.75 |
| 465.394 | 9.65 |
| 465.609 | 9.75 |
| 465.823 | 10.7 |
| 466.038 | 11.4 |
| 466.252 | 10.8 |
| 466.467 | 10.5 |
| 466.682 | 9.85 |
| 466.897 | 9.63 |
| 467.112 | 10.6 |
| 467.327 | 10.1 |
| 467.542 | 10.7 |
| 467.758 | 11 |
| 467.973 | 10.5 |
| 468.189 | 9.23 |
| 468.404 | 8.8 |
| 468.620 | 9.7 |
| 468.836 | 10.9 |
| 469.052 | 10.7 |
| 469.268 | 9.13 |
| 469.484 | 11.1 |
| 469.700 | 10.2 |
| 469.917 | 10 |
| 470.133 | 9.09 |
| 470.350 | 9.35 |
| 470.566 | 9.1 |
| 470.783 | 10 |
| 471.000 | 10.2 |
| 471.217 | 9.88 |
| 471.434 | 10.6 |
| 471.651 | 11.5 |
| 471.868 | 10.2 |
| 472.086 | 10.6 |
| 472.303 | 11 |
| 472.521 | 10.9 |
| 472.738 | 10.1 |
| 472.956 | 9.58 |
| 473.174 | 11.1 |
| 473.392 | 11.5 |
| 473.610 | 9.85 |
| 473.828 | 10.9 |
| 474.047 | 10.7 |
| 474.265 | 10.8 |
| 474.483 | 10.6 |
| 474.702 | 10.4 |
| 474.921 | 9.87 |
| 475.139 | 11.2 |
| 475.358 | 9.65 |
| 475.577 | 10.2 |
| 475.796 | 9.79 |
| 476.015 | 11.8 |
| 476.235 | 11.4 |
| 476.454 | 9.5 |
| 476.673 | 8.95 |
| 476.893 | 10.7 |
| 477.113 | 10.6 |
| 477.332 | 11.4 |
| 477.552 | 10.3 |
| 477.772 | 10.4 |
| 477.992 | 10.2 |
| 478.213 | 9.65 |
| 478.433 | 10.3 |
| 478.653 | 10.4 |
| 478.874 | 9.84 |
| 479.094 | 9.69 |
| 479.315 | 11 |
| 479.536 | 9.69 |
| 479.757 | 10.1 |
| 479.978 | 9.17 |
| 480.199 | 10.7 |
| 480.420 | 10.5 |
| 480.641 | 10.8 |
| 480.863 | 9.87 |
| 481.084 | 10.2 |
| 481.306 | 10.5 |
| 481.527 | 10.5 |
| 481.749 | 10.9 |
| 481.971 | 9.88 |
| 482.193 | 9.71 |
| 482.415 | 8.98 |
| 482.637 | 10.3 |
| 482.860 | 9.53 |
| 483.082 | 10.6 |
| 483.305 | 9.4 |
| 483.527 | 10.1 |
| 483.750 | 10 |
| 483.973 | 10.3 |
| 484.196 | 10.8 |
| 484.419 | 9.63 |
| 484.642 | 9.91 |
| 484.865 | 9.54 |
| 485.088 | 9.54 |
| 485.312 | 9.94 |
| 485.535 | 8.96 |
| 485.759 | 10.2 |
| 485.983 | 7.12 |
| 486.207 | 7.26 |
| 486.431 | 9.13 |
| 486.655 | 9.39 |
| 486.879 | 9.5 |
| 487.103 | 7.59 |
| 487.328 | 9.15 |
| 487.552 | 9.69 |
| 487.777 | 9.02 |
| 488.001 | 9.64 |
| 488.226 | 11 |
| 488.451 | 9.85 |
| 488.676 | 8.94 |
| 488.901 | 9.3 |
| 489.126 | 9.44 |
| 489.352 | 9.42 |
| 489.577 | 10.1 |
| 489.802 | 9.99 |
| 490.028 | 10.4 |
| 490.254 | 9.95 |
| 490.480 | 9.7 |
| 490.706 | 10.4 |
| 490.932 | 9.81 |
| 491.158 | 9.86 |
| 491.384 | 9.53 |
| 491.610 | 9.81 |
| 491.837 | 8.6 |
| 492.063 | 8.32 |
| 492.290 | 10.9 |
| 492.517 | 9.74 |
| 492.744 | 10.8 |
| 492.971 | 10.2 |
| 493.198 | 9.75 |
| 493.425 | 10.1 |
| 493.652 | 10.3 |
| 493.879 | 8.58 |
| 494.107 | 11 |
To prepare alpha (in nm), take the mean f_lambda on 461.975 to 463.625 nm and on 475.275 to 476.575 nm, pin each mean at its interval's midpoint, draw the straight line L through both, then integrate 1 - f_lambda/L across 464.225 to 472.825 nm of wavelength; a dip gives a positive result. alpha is 0.18 nm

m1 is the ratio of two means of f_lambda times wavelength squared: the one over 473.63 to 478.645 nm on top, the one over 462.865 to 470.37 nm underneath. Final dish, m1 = 1.1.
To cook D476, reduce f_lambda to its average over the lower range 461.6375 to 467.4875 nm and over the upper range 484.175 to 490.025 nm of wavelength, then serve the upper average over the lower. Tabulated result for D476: 0.90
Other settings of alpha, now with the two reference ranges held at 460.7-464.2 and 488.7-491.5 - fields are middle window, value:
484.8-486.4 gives 0.158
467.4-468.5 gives 0.029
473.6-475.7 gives -0.055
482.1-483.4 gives 0.028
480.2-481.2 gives -0.036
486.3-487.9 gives 0.133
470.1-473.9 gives -0.033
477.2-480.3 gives -0.040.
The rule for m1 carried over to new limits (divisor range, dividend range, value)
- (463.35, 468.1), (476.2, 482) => 1.05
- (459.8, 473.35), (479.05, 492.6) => 1.02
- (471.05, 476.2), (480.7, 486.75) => 0.96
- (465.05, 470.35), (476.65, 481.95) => 1.06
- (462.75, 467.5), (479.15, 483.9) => 1.05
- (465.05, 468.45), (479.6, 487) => 1.03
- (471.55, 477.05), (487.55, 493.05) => 0.99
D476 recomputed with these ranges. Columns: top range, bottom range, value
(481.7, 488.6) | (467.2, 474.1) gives 0.93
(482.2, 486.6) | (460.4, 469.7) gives 0.92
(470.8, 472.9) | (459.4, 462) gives 1.03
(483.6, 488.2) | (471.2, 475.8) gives 0.89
